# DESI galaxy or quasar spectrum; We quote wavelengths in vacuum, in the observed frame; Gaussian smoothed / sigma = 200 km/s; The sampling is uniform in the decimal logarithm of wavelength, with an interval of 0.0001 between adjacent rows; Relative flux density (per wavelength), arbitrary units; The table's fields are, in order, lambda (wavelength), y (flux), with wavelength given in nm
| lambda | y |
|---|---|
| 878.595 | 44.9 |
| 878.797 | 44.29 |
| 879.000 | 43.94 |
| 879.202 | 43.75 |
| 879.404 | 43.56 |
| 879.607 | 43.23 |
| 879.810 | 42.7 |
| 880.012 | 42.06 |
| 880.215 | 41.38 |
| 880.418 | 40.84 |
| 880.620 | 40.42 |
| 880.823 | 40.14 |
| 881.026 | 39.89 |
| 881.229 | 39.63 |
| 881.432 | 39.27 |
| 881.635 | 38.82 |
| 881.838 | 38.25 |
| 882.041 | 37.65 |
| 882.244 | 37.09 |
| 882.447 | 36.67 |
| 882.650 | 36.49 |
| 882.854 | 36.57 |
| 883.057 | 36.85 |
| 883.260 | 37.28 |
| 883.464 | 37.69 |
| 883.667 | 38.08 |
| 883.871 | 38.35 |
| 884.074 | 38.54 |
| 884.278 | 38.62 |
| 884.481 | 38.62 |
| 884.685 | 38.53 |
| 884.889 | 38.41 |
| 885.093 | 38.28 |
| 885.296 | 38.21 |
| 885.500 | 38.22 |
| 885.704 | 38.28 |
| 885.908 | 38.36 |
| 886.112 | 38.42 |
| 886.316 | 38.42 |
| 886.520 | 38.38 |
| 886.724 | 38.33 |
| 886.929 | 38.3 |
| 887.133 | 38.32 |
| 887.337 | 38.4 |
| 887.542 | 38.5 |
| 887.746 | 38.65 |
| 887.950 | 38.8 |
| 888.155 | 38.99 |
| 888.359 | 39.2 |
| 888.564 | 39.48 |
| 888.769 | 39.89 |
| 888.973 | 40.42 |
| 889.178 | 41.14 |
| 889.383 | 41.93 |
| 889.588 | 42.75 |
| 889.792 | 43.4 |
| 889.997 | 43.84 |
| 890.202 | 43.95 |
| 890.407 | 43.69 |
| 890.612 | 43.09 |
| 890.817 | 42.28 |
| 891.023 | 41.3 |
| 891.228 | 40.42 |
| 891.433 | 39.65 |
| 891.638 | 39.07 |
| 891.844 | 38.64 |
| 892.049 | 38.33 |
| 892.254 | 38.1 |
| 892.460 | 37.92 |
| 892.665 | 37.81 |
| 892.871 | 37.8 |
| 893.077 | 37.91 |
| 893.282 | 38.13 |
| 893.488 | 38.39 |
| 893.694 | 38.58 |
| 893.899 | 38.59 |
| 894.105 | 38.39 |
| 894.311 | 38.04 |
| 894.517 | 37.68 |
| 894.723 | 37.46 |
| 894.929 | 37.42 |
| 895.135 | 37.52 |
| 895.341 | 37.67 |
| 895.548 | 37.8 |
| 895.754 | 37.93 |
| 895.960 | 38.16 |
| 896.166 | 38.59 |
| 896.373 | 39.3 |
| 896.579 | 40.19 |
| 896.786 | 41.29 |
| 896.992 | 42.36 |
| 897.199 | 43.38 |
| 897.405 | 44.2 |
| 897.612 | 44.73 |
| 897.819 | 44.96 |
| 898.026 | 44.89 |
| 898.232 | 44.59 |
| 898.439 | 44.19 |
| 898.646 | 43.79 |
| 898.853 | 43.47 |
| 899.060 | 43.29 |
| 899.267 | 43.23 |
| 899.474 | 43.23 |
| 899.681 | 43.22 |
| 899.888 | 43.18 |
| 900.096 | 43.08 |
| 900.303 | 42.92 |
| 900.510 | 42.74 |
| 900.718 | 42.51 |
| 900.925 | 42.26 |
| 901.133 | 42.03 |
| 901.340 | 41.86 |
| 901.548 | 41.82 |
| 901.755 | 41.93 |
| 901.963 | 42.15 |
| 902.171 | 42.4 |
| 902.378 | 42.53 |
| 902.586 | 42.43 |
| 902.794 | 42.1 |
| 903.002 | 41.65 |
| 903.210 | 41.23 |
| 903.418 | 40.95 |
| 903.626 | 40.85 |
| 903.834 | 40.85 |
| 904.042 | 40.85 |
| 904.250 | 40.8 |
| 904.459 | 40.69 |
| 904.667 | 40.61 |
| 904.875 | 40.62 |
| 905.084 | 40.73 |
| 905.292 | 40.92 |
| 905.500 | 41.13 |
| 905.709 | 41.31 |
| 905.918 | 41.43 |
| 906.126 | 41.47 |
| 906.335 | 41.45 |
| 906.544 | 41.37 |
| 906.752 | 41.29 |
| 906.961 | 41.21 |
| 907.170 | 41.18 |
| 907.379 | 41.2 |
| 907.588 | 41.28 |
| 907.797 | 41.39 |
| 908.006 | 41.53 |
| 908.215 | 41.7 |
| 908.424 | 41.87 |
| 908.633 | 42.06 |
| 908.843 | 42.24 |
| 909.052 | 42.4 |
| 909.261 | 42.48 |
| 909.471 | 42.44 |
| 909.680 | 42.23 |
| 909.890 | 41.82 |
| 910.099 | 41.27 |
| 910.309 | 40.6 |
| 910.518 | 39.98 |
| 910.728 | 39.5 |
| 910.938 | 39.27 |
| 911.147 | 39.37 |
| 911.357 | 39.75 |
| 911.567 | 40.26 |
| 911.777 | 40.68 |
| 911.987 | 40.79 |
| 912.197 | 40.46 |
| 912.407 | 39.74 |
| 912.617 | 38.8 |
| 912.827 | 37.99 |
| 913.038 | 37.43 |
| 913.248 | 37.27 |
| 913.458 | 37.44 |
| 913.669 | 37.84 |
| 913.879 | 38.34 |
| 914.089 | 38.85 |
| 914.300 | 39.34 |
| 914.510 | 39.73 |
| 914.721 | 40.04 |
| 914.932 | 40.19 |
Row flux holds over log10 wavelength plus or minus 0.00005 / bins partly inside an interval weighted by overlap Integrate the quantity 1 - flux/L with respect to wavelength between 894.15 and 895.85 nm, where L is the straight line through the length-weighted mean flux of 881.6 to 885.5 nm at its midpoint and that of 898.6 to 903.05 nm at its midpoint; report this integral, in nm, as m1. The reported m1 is 0.137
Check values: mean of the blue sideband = 37.8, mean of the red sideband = 42.6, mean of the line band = 37.7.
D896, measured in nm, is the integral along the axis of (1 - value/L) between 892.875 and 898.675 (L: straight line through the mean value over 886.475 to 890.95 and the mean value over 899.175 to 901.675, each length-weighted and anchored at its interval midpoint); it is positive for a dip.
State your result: 0.24 nm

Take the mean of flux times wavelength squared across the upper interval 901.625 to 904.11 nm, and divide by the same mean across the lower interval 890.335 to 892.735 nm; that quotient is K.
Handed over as 1.07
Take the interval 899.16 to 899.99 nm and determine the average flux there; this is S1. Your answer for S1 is 43.2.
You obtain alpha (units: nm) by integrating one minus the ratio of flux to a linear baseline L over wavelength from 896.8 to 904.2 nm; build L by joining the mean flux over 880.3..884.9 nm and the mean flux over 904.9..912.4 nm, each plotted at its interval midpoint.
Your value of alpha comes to -0.45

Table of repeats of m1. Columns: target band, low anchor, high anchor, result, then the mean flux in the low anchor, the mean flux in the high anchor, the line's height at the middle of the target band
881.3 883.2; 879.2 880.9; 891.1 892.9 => 0.17 nm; 41.9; 38.7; 41.3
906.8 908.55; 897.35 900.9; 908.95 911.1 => 0.01 nm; 43.6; 41.2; 41.7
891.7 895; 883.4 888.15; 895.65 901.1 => 0.22 nm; 38.4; 42.5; 40.9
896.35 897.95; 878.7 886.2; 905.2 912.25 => -0.09 nm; 39.4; 41.2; 40.4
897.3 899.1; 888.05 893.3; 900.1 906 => -0.14 nm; 40.4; 41.6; 41.1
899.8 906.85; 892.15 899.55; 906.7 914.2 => -0.23 nm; 40.3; 40.4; 40.3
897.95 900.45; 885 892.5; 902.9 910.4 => -0.17 nm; 39.8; 41.4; 40.7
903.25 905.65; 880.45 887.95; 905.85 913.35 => -0.03 nm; 38.3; 40.8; 40.3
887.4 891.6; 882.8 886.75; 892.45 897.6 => -0.27 nm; 38.1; 39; 38.6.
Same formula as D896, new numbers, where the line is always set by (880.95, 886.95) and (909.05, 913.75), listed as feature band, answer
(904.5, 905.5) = -0.03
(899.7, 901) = -0.12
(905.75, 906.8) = -0.05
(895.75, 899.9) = -0.37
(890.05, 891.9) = -0.14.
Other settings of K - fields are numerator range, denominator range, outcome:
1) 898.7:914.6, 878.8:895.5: 1.09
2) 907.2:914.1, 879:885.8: 1.10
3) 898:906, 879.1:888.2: 1.13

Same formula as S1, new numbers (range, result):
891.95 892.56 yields 38.1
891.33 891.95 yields 39.1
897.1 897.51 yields 43.8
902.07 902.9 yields 42.4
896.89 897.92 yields 43.9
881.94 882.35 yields 37.4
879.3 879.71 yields 43.3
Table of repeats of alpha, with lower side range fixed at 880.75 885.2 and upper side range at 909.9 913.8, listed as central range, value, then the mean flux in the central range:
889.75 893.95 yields -0.16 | 40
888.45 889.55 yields -0.06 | 40.7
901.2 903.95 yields -0.19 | 41.8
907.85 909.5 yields -0.12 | 42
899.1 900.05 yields -0.11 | 43.2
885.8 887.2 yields 0.00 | 38.4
